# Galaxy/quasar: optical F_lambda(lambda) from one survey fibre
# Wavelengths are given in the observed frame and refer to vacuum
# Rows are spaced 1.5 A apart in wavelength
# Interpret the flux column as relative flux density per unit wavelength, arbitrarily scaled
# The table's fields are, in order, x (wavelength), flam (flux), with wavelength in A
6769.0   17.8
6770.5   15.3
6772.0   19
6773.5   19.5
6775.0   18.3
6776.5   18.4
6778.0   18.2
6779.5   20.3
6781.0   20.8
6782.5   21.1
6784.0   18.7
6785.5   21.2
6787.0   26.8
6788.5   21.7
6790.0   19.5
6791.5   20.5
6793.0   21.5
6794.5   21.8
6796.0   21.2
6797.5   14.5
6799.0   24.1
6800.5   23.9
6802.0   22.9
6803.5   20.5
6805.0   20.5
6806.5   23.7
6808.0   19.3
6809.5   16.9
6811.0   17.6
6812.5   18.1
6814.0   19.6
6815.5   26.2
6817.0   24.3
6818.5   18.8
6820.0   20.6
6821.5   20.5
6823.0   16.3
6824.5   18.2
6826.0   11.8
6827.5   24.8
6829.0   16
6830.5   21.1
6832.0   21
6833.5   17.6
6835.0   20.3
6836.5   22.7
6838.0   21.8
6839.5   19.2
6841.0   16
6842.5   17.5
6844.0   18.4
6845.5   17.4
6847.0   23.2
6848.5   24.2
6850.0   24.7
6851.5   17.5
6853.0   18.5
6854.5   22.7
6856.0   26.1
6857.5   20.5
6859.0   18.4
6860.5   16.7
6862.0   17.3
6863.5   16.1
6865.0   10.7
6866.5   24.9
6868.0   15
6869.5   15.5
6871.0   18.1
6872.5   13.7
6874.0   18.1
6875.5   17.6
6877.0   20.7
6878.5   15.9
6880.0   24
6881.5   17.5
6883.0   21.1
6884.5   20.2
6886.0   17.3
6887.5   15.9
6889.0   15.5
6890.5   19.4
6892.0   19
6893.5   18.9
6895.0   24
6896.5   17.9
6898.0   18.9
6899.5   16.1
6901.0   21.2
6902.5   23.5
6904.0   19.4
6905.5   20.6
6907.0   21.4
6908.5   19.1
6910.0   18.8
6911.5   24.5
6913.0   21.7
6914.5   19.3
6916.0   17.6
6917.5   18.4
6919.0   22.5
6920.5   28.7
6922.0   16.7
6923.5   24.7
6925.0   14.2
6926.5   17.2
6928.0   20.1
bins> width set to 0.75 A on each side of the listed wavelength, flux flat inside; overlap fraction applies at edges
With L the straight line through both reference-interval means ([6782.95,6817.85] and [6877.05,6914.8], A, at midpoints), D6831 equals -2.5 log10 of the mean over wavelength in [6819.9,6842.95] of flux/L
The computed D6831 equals 0.09 mag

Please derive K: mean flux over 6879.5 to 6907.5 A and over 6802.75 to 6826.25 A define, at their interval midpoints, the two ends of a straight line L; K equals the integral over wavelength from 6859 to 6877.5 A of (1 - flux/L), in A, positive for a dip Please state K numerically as 2.4 A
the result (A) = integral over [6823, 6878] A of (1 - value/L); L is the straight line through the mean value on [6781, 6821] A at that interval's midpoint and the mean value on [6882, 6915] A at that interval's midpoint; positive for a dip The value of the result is 3.74 A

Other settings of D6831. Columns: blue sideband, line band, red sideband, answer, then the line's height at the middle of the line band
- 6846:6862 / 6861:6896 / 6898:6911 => 0.14 mag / 20.5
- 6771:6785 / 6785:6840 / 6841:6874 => -0.07 mag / 19.1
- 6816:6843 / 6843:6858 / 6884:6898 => -0.11 mag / 19.2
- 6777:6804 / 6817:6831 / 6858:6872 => 0.02 mag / 19.2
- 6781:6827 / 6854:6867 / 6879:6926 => 0.06 mag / 20.1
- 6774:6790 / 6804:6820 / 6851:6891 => -0.04 mag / 19.8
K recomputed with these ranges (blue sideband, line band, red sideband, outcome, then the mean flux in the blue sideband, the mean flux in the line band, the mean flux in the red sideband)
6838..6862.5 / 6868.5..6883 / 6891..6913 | 1.5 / 20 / 18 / 20.3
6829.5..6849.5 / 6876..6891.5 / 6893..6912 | 1.1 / 20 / 18.7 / 20.3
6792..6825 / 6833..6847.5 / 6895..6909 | 0.7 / 20.5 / 19.4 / 20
